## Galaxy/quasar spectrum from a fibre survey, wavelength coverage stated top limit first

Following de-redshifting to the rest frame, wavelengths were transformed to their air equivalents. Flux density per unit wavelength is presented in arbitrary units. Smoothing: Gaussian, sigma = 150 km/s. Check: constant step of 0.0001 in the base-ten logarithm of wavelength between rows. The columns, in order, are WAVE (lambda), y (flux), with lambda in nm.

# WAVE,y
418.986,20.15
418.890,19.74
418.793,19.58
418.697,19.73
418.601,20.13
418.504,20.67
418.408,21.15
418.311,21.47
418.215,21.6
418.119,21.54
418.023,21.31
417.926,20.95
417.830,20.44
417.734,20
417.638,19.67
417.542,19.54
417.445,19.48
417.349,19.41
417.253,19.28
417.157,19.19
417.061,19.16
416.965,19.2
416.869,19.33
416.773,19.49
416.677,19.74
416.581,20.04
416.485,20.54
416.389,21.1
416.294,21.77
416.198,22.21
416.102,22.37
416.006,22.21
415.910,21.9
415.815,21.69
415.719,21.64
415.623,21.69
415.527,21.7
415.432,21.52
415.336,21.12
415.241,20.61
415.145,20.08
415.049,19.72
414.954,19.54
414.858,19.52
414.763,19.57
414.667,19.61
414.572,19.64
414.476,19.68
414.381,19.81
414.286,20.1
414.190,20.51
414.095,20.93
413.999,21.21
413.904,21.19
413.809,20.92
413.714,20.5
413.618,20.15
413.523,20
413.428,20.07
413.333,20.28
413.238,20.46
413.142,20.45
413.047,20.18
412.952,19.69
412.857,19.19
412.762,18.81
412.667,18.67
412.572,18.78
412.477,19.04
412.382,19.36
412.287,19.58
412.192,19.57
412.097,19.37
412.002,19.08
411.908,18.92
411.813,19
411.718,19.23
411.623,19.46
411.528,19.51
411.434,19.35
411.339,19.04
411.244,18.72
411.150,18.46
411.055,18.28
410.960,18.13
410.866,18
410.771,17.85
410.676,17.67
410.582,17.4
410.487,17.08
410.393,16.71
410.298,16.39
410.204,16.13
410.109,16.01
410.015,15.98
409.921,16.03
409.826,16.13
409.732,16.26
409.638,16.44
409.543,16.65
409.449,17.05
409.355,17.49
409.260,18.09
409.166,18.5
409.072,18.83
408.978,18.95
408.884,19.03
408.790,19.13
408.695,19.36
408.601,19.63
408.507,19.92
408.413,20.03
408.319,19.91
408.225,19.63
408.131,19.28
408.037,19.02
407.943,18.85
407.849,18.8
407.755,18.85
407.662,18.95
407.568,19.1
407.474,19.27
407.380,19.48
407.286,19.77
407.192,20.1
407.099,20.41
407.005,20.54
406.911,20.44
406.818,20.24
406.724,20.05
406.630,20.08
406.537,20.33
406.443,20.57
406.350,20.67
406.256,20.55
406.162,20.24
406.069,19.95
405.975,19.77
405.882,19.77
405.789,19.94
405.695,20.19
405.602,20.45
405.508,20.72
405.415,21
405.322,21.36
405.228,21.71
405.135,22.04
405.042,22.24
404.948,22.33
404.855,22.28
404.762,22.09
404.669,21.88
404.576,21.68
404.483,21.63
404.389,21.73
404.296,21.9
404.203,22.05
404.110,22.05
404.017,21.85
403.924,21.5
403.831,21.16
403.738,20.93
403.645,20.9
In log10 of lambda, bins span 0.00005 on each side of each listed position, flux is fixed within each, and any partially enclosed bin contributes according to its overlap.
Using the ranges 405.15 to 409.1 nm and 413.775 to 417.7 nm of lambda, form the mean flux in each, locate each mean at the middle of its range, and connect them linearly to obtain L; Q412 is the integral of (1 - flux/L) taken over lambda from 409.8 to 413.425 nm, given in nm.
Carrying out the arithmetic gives 0.30 nm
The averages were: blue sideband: 19.9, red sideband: 20.4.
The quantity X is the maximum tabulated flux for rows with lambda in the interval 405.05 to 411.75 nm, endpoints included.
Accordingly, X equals 22.04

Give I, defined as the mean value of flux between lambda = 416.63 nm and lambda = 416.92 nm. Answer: 19.5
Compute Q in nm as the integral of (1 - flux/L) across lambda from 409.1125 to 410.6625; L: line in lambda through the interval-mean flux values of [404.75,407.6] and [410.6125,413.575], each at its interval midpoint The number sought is 0.23 nm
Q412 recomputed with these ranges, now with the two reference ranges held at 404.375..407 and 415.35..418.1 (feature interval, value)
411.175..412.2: 0.08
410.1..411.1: 0.17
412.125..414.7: 0.09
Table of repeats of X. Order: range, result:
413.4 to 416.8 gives 22.37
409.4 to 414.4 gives 21.21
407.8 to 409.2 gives 20.03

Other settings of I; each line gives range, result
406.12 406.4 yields 20.5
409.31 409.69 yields 16.9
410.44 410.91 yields 17.6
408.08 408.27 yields 19.4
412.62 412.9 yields 18.9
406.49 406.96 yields 20.2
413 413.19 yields 20.3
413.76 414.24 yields 20.9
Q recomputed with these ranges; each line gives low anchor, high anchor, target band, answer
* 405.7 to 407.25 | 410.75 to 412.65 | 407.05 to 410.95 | 0.27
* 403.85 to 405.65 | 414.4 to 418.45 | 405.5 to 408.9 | 0.26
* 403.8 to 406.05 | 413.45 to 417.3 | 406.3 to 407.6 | 0.07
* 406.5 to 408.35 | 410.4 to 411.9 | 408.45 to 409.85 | 0.07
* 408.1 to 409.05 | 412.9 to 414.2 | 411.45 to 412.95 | 0.07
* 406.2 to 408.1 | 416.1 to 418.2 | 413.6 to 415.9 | -0.05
